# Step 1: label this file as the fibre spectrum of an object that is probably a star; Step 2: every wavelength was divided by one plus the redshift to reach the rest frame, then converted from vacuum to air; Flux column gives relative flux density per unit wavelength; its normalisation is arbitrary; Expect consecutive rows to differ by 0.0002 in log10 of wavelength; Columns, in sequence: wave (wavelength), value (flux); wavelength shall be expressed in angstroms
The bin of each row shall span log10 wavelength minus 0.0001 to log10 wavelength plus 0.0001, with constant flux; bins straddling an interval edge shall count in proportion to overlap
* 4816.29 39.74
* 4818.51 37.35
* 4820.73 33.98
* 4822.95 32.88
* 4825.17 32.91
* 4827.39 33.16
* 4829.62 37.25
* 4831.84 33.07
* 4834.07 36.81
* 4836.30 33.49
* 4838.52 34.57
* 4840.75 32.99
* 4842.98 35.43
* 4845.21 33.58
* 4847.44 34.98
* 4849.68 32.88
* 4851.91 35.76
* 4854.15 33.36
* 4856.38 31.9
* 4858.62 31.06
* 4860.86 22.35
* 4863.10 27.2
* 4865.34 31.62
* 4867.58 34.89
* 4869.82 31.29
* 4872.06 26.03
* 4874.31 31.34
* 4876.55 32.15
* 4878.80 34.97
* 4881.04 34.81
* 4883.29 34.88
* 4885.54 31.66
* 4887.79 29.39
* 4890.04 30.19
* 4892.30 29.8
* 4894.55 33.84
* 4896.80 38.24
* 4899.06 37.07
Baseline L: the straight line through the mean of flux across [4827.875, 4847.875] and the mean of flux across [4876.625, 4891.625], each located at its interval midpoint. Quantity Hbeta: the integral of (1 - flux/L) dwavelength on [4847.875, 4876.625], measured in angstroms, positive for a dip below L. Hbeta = 2.2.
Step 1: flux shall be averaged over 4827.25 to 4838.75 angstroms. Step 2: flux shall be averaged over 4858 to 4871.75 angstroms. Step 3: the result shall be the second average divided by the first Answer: 0.85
